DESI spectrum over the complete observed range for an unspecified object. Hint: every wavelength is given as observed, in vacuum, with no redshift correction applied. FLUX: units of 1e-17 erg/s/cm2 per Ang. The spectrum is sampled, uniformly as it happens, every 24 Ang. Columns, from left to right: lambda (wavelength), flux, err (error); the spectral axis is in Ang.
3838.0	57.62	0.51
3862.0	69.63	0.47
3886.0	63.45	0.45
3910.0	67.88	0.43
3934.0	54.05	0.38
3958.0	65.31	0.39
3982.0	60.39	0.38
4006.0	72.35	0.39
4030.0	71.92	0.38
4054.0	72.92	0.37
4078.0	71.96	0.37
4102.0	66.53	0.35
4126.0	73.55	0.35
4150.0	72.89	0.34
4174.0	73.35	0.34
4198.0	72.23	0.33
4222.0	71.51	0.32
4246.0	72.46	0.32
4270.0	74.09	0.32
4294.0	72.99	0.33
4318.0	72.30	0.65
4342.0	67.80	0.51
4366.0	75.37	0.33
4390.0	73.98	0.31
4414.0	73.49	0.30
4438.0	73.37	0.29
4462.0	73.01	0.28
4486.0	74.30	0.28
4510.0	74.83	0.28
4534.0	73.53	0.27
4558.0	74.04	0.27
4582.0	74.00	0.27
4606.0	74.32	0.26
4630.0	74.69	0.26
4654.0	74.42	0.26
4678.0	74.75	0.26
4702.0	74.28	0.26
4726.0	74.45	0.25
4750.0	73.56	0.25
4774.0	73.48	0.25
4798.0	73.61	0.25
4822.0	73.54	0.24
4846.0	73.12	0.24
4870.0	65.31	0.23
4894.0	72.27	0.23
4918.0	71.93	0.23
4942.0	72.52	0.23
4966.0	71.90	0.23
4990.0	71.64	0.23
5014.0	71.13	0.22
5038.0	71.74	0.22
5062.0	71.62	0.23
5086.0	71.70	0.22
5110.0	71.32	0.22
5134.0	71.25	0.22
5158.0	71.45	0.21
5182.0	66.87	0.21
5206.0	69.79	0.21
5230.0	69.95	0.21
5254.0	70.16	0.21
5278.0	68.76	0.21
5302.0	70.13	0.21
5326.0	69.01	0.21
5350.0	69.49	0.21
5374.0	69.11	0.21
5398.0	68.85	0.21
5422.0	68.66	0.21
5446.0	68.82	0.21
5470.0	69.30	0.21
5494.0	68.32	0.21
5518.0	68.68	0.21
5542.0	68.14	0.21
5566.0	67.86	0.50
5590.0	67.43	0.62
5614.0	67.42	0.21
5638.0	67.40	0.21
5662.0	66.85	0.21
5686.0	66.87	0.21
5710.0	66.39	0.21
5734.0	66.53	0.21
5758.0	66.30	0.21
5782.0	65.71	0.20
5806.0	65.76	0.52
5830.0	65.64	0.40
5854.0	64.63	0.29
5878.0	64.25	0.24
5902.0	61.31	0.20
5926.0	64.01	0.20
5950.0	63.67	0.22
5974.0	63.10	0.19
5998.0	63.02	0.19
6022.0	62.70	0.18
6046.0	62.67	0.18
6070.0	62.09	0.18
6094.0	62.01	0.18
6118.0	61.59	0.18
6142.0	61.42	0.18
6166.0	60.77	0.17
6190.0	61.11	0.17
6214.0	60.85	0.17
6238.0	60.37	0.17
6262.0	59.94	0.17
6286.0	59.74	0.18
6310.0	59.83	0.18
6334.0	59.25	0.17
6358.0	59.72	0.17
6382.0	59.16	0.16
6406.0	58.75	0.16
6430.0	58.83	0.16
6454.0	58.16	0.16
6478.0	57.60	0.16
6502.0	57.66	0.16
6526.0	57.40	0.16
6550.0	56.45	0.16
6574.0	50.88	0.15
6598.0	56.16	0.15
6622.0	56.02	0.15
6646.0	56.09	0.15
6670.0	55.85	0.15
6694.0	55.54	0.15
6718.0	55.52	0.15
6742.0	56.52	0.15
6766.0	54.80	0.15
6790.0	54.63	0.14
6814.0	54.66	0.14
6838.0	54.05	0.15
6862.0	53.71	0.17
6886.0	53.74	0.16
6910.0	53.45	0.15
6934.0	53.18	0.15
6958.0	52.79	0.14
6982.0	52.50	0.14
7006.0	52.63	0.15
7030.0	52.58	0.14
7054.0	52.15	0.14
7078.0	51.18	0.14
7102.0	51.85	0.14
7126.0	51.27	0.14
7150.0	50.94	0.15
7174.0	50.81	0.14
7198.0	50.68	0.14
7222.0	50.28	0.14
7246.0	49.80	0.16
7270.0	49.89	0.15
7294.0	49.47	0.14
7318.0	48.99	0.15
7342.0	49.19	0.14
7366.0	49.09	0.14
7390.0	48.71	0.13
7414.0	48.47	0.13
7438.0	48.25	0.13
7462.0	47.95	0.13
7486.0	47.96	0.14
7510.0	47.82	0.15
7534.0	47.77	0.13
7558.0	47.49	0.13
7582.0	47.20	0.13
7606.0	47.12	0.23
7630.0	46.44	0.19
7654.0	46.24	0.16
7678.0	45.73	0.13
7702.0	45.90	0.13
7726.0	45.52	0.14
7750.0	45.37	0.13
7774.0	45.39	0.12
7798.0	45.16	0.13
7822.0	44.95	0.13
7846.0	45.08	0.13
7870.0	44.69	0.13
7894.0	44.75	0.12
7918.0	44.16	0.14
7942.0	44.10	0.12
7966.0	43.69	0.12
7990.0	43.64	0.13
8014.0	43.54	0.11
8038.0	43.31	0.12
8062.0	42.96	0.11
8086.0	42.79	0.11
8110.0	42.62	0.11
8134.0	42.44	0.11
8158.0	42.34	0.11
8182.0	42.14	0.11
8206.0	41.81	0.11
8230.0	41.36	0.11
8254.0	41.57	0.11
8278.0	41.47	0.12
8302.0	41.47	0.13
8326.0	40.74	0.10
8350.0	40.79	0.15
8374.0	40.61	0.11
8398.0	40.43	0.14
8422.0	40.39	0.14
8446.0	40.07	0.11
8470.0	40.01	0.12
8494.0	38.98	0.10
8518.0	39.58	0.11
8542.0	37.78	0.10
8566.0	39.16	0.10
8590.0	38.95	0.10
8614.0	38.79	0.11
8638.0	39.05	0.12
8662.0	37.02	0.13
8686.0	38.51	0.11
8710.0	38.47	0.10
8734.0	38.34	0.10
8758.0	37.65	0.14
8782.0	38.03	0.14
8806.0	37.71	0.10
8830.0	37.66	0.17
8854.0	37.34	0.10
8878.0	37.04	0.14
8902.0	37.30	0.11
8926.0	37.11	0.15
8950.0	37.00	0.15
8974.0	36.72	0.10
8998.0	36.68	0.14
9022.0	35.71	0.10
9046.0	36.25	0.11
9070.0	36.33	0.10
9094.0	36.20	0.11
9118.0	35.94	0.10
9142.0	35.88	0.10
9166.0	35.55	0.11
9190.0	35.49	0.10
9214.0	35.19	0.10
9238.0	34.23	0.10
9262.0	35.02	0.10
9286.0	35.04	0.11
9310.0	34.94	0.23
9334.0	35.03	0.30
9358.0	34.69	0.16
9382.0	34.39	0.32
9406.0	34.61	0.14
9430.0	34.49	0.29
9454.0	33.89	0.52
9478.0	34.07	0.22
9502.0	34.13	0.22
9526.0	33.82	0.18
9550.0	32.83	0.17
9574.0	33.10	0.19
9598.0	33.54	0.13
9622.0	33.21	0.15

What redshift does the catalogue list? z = 0.000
